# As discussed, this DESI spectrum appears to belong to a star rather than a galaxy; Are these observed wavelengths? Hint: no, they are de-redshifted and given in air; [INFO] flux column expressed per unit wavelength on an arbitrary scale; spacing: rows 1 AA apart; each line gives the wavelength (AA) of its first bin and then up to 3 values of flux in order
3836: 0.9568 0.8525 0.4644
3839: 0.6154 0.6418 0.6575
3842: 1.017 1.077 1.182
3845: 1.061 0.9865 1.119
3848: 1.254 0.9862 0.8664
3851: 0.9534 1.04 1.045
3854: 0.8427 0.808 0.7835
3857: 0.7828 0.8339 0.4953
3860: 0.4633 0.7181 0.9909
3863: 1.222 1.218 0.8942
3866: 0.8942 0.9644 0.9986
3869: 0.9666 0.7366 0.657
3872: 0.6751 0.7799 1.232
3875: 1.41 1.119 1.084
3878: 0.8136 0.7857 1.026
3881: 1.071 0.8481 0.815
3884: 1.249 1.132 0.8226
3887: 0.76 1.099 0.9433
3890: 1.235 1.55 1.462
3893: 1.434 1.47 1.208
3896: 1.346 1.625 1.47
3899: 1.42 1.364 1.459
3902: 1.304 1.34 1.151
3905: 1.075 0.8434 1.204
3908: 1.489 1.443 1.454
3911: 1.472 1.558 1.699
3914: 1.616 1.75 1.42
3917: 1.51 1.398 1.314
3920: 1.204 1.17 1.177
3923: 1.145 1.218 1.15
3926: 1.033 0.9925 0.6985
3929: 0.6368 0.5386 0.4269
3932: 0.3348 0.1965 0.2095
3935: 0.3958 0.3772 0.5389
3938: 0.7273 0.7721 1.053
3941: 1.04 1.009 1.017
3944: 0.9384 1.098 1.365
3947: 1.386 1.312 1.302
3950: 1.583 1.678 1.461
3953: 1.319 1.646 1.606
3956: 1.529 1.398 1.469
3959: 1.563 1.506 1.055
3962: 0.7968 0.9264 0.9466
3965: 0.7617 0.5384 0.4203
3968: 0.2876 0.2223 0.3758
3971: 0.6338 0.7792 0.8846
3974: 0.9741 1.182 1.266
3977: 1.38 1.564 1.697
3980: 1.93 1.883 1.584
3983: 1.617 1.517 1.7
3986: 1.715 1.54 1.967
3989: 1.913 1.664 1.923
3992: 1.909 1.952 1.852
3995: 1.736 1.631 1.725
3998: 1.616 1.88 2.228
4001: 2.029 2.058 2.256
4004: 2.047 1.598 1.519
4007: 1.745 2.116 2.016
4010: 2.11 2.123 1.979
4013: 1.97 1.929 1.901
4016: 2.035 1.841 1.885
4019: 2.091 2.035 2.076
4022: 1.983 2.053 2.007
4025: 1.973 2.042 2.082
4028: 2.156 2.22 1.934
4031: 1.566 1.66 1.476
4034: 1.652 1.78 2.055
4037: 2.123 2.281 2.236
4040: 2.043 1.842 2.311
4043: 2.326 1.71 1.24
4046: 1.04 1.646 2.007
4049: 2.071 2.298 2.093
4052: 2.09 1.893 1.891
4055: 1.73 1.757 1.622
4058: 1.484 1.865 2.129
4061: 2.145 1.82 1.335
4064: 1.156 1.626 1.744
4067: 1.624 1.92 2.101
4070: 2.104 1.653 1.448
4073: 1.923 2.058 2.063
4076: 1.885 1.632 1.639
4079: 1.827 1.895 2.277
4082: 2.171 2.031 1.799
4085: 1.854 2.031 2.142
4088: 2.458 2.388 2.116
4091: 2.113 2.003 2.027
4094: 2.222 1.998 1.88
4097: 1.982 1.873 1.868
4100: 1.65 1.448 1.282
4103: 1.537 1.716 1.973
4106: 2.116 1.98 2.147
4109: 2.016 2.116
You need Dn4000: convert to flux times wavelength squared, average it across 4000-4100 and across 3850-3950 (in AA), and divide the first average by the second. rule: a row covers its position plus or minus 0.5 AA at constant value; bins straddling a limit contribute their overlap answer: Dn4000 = 1.96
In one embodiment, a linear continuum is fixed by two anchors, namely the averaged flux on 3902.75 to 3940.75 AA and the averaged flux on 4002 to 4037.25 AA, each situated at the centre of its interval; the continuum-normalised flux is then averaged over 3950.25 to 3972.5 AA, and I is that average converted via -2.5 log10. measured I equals 0.301 mag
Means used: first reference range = 1.04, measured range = 1.05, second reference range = 1.94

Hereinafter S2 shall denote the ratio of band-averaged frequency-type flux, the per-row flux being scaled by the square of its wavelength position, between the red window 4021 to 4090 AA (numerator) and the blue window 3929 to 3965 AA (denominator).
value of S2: 1.9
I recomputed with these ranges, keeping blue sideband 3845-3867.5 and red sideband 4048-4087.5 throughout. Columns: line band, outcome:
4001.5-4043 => -0.19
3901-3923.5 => -0.16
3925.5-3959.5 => 0.28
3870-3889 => 0.07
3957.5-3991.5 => 0.18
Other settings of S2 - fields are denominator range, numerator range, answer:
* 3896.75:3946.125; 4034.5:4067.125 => 1.81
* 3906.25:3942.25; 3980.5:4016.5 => 1.87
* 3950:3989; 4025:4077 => 1.54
